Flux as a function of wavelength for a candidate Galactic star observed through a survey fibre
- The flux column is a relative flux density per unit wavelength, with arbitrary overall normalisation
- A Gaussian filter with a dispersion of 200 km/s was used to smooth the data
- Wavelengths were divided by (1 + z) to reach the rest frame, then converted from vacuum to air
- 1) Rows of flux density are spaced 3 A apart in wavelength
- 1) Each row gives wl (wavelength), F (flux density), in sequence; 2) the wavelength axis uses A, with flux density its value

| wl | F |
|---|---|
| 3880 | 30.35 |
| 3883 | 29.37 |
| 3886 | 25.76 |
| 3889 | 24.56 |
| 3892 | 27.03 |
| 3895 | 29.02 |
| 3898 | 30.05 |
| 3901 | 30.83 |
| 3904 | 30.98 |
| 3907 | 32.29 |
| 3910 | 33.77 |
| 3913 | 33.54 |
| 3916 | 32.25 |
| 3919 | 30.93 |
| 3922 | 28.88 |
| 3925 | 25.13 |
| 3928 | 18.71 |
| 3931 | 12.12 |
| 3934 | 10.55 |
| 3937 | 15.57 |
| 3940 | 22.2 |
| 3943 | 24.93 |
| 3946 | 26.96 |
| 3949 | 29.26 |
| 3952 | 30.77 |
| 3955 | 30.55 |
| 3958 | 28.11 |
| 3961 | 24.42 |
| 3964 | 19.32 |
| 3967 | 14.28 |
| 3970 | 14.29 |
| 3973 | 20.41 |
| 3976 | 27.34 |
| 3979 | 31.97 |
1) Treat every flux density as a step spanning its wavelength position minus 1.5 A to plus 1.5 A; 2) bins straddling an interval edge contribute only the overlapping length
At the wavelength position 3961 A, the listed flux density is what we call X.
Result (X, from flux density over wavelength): 24.42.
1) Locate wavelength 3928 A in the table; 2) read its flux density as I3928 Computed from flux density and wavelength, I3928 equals 18.71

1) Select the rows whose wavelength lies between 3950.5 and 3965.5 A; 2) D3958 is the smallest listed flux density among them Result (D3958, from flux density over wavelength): 19.32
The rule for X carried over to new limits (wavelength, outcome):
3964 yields 19.32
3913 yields 33.54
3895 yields 29.02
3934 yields 10.55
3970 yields 14.29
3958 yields 28.11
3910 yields 33.77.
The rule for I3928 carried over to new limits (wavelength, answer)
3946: 26.96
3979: 31.97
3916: 32.25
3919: 30.93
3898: 30.05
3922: 28.88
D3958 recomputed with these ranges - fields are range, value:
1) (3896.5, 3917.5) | 30.05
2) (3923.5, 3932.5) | 12.12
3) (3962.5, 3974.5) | 14.28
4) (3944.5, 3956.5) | 26.96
